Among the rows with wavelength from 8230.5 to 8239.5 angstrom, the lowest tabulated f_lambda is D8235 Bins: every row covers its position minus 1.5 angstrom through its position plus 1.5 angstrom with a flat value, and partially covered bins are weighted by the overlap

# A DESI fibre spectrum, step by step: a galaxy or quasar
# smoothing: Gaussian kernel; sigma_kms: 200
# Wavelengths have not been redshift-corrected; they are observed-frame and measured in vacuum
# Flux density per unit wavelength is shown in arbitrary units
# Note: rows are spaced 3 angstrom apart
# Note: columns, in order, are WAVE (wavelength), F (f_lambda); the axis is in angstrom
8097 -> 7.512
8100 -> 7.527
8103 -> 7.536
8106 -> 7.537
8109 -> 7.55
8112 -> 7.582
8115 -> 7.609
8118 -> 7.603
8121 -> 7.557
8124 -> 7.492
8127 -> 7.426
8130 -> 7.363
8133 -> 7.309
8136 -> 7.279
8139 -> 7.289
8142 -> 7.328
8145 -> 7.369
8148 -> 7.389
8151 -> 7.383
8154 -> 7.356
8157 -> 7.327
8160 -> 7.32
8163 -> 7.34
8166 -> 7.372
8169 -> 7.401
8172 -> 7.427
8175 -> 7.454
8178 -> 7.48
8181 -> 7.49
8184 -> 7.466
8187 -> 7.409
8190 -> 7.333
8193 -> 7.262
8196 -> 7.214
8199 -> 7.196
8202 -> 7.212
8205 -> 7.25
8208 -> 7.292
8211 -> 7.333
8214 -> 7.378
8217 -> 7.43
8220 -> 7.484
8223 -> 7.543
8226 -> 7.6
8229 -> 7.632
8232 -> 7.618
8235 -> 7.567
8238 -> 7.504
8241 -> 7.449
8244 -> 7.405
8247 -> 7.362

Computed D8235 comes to 7.504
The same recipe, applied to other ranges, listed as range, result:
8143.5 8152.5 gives 7.369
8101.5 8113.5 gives 7.536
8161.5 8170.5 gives 7.34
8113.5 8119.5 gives 7.603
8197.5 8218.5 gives 7.196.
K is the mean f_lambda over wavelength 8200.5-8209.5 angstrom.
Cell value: 7.25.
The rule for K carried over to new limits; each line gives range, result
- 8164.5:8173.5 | 7.4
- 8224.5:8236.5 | 7.6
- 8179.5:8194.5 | 7.39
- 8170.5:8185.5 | 7.46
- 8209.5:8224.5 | 7.43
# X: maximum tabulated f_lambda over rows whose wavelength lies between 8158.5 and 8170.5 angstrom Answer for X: 7.401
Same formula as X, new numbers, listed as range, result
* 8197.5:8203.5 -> 7.212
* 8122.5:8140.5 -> 7.492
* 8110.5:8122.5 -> 7.609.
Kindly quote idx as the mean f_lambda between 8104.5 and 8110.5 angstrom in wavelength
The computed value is 7.54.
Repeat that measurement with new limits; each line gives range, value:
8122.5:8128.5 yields 7.46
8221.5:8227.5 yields 7.57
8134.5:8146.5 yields 7.32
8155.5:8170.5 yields 7.35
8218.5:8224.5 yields 7.51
